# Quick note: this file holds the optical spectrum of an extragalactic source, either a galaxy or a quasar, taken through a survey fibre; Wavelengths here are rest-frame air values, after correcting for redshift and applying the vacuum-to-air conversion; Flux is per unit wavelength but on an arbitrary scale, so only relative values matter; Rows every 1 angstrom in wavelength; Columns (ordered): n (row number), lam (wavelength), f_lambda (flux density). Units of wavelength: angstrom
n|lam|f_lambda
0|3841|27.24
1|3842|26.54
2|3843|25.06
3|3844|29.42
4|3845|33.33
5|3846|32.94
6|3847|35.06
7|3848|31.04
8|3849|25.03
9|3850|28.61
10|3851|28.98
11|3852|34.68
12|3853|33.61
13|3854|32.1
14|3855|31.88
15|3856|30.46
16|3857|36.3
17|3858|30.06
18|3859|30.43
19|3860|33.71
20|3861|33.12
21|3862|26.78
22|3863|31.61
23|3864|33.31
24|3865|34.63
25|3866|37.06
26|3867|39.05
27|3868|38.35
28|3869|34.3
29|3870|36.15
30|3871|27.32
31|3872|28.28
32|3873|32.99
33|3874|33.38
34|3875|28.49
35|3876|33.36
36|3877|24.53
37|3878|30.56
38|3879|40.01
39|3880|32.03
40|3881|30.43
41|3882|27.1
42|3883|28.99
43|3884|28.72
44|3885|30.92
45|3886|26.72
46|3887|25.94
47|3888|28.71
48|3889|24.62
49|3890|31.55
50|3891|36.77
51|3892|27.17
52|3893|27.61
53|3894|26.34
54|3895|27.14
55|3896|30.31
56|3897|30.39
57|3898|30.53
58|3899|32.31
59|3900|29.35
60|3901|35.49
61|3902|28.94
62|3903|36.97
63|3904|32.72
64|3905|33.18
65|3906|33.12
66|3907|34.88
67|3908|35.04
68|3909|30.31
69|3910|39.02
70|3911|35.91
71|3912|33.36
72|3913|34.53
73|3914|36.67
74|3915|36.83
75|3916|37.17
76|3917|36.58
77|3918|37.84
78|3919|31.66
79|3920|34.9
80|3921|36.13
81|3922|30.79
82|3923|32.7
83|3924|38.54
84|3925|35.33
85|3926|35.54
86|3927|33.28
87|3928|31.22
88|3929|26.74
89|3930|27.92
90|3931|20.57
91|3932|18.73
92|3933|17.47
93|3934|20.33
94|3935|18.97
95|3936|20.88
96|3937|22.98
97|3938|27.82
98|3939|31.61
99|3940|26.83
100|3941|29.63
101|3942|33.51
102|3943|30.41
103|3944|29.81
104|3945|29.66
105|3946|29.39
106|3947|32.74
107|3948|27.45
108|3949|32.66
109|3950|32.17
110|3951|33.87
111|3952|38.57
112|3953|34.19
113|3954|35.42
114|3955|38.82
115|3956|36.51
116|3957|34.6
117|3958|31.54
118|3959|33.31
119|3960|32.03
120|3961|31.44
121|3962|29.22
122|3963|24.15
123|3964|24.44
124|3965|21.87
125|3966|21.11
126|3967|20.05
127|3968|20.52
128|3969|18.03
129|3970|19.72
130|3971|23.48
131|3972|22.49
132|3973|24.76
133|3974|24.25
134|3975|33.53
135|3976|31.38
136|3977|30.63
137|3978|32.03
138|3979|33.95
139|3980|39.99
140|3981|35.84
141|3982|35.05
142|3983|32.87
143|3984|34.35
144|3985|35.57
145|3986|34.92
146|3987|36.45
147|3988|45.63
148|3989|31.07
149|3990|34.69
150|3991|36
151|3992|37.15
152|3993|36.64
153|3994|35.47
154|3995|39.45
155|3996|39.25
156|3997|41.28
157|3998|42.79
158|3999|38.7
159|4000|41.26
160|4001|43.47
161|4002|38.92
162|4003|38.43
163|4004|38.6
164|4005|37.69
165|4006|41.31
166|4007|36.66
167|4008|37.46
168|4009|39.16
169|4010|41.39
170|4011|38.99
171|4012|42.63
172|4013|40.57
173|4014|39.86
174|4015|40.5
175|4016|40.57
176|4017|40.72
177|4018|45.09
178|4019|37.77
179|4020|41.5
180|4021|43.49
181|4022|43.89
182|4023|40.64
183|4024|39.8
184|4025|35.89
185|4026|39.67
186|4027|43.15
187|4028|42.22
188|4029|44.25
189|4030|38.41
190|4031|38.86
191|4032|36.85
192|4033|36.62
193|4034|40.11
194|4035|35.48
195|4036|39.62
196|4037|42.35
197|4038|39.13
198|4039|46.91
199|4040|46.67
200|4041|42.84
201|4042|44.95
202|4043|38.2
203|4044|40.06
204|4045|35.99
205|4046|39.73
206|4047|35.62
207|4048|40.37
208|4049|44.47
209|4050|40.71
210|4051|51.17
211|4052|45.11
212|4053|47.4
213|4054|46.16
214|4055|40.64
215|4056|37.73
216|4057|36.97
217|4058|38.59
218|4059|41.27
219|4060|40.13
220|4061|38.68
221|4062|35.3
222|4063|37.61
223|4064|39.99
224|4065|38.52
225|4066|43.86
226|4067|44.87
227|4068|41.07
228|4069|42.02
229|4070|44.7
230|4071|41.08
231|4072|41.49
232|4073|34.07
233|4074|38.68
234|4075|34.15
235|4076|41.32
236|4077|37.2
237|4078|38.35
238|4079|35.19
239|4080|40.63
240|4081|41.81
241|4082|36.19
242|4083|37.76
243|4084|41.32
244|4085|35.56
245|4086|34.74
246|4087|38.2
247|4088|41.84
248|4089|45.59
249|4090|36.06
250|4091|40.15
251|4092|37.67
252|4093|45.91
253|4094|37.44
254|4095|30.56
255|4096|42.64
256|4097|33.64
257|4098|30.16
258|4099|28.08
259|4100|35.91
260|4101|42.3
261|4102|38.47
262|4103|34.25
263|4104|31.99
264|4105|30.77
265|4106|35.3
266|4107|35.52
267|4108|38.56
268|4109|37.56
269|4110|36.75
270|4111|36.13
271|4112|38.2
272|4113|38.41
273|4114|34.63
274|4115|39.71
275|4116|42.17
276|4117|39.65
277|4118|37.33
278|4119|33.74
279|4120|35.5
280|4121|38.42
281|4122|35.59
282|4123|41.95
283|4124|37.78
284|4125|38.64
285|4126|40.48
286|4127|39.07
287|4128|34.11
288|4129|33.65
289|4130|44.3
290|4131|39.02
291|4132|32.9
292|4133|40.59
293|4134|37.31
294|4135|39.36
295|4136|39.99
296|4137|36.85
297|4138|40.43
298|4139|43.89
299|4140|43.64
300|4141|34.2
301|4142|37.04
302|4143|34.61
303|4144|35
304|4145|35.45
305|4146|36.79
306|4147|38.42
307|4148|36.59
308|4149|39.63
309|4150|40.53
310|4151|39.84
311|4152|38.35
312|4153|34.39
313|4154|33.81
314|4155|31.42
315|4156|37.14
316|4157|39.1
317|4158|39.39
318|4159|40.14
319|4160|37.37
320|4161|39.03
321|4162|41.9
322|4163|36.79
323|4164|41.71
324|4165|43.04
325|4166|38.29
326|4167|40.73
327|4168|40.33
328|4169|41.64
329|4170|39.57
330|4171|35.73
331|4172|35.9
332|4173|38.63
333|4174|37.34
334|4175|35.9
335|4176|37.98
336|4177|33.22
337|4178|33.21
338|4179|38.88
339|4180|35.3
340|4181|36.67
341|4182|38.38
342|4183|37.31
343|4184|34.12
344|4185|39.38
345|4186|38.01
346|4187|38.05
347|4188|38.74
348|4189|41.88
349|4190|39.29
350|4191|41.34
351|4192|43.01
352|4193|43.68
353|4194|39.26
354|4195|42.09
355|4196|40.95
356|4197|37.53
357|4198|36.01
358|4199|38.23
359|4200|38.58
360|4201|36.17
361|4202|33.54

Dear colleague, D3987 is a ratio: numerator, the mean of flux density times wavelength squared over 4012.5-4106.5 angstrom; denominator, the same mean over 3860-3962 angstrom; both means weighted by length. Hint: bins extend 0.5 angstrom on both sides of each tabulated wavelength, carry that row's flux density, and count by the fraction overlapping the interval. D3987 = 1.4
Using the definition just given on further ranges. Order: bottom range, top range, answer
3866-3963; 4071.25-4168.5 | 1.34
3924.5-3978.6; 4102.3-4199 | 1.48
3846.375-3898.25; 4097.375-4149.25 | 1.36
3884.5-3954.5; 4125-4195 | 1.39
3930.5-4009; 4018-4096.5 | 1.32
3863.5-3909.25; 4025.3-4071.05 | 1.41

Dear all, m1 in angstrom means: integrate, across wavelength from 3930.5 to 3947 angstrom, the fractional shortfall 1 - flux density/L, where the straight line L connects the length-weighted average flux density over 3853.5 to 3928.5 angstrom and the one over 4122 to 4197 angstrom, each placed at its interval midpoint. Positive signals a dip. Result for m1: 3.8 angstrom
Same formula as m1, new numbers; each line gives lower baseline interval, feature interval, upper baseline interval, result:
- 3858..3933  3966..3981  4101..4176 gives 3.1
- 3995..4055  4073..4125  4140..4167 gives 2.3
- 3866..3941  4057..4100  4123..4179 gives -3.1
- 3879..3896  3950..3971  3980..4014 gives 3.7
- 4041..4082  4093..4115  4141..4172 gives 1.9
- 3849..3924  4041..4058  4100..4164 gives -2.7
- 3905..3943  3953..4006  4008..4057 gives 4.8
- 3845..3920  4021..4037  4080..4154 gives -2.0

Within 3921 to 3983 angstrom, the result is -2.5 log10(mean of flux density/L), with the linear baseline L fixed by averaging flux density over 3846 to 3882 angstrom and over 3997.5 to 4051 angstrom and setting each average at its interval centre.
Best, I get 0.25 mag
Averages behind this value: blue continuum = 32.2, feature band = 29.1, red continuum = 40.5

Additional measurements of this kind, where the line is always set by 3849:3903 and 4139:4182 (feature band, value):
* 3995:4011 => -0.165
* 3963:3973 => 0.470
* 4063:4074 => -0.149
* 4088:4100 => -0.029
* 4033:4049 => -0.159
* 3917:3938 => 0.126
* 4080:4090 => -0.089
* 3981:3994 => -0.065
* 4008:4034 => -0.171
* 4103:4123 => 0.000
